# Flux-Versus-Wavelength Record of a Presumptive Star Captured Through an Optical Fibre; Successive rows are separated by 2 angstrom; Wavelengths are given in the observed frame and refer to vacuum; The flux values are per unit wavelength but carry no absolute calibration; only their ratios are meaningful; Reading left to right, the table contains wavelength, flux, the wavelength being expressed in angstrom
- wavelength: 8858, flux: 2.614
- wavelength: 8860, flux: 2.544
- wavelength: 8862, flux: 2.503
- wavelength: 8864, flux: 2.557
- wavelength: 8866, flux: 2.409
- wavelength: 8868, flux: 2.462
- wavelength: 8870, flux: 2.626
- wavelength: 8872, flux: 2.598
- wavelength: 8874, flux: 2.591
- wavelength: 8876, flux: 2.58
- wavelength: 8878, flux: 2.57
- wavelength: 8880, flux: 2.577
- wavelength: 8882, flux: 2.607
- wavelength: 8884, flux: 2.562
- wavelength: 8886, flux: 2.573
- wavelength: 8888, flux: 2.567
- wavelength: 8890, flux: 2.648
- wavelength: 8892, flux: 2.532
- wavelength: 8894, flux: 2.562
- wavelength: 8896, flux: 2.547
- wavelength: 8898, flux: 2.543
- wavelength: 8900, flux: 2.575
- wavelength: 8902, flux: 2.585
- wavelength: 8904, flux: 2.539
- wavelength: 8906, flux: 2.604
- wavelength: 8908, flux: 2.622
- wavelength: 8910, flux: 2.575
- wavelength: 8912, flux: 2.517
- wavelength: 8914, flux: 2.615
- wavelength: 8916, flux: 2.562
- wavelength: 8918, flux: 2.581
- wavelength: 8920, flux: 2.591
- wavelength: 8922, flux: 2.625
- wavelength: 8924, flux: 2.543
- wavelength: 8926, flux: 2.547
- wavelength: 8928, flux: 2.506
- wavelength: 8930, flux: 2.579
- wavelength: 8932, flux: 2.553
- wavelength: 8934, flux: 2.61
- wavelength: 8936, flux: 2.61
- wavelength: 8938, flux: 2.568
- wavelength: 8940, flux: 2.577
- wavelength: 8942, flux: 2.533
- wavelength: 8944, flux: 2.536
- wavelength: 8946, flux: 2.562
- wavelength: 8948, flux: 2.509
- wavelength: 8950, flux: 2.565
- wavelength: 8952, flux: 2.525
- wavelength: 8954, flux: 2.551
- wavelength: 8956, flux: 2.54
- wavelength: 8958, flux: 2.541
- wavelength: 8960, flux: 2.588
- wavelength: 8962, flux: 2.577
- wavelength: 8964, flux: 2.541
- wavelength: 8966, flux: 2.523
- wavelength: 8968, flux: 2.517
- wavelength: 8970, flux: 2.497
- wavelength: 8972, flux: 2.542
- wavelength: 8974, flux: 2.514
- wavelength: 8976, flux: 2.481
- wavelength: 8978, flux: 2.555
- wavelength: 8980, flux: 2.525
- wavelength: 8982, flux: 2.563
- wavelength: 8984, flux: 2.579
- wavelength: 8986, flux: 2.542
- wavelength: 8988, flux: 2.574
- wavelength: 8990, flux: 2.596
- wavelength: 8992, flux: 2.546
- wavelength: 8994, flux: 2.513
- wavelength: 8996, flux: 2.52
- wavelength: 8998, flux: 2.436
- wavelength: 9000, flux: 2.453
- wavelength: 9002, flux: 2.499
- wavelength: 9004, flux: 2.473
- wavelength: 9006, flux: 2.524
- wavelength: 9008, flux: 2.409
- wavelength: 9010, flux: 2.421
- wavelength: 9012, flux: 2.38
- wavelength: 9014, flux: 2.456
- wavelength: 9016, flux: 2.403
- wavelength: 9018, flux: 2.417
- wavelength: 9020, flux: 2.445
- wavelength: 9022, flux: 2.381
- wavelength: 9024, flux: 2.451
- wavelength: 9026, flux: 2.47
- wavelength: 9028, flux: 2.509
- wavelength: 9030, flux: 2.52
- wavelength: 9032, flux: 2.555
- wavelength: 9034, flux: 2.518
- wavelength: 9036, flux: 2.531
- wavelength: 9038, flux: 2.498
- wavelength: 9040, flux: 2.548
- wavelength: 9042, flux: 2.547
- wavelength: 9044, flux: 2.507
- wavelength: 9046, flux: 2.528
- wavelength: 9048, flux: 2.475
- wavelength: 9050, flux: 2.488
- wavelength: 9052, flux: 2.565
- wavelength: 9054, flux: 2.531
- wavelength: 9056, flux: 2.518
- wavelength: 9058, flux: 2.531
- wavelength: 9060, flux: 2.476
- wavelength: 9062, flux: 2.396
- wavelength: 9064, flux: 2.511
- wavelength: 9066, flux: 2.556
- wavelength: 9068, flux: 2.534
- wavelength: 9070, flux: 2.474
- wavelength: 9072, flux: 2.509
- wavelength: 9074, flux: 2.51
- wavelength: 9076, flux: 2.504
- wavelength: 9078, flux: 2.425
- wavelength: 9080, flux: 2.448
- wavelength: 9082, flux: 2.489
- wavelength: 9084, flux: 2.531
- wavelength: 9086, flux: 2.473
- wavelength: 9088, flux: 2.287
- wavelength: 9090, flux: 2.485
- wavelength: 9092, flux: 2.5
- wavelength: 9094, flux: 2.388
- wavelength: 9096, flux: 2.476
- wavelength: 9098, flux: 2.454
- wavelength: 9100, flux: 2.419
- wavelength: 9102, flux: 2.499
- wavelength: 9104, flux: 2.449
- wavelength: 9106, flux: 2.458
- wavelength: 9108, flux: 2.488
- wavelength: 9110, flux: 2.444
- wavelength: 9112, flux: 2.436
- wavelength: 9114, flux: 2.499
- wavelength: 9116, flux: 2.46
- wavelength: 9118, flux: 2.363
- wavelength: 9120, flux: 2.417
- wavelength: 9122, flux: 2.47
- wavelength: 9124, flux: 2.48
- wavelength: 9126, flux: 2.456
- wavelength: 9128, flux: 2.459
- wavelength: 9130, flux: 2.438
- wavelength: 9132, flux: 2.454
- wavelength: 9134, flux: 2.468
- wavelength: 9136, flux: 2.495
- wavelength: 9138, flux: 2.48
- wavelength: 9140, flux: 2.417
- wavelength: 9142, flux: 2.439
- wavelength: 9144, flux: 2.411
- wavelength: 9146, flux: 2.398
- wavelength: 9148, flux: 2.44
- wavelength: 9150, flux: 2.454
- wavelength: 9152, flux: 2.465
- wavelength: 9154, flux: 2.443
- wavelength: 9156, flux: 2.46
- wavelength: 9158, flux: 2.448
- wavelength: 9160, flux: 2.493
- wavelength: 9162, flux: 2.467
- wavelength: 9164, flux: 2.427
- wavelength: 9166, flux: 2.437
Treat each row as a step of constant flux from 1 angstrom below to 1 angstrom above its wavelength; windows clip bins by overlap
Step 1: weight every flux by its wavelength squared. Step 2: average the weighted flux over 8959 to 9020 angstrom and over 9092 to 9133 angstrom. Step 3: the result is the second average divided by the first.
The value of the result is 1.01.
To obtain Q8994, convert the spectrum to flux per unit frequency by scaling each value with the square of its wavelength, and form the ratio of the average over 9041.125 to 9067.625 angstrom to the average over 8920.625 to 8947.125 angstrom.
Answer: 1.0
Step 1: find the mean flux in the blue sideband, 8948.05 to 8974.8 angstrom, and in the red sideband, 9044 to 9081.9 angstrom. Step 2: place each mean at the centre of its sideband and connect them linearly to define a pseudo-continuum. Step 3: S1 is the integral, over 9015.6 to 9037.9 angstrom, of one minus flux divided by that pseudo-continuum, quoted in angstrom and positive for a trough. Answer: 0.33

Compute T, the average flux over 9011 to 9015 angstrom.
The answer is 2.42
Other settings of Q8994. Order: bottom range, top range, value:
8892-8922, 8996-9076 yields 0.99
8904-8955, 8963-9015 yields 0.99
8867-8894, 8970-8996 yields 1.01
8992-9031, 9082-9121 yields 1.02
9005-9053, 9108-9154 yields 1.01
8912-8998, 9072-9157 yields 1.00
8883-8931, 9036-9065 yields 1.01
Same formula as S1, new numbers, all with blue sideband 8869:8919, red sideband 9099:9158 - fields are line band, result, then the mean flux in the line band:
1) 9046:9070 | -0.2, 2.51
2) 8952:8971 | 0.0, 2.54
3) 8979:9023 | 0.6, 2.48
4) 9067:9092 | 0.0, 2.47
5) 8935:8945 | 0.0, 2.56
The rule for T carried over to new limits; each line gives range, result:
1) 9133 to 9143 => 2.46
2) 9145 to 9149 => 2.42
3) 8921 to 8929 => 2.56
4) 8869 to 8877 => 2.6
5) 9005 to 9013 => 2.43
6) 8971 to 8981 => 2.52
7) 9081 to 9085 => 2.51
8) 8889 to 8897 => 2.57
